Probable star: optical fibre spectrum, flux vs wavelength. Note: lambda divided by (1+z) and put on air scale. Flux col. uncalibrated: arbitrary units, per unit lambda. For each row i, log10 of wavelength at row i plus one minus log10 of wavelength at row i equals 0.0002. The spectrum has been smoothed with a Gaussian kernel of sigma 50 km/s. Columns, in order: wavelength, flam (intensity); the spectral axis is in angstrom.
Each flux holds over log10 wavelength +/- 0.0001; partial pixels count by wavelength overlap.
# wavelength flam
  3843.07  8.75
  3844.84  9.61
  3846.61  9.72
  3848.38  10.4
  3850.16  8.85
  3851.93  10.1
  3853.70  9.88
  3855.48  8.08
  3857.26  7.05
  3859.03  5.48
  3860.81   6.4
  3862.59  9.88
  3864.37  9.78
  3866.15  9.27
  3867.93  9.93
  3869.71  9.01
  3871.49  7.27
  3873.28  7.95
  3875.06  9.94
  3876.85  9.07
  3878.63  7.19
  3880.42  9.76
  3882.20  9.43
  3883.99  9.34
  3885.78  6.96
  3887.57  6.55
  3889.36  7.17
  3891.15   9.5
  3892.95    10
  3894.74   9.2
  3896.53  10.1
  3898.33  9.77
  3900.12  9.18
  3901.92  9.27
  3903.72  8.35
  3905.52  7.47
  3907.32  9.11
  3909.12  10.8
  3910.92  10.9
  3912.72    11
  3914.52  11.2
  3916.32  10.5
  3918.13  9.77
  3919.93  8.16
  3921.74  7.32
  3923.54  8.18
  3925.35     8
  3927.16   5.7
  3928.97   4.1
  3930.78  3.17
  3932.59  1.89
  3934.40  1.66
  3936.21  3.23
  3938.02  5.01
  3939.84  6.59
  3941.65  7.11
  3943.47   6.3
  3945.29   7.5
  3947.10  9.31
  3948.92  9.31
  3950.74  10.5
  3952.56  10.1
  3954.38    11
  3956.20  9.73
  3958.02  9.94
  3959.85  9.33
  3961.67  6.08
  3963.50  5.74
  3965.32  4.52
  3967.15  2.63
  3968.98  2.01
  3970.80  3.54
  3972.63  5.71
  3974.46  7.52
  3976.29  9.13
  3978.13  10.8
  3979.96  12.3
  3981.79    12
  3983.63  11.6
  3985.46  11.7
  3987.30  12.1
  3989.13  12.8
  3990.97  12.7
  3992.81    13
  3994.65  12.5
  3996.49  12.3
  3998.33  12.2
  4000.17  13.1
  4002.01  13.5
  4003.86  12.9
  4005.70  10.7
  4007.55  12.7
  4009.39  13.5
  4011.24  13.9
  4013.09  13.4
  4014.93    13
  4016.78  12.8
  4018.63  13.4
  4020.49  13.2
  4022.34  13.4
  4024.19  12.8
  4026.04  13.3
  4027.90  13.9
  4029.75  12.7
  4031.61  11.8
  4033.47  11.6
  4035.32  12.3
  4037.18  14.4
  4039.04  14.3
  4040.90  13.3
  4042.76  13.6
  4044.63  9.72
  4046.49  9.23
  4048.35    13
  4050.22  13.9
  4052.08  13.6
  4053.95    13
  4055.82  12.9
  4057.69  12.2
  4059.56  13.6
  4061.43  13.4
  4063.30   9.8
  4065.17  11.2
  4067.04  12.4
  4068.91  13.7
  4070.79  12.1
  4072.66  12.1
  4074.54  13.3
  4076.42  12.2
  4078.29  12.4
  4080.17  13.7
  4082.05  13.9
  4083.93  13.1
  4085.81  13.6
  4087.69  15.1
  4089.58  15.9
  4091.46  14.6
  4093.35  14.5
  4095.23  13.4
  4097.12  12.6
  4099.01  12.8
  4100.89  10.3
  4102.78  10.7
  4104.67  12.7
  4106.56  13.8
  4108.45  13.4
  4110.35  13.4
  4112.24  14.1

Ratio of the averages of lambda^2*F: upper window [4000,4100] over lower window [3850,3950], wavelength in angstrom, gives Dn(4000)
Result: 1.73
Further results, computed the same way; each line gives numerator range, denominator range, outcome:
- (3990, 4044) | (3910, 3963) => 1.76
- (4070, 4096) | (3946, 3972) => 1.96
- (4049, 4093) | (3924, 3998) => 1.72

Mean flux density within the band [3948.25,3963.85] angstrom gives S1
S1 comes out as 9.19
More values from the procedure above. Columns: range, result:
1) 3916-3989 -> 7.56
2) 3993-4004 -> 12.8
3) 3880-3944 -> 7.81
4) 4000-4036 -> 12.9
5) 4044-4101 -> 12.9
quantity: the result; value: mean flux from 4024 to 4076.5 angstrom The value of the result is 12.6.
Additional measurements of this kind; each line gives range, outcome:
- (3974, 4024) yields 12.4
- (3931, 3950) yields 5.74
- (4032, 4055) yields 12.6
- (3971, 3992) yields 10.5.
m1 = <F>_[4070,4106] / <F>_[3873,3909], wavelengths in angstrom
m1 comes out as 1.5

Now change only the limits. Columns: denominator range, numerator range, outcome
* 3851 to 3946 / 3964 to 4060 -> 1.45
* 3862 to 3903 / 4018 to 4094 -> 1.45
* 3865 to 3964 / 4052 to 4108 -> 1.58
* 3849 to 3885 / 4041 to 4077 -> 1.43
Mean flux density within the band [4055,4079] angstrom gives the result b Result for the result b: 12.4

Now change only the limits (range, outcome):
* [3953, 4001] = 9.47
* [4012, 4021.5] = 13.2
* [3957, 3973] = 5.52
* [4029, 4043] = 13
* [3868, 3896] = 8.62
